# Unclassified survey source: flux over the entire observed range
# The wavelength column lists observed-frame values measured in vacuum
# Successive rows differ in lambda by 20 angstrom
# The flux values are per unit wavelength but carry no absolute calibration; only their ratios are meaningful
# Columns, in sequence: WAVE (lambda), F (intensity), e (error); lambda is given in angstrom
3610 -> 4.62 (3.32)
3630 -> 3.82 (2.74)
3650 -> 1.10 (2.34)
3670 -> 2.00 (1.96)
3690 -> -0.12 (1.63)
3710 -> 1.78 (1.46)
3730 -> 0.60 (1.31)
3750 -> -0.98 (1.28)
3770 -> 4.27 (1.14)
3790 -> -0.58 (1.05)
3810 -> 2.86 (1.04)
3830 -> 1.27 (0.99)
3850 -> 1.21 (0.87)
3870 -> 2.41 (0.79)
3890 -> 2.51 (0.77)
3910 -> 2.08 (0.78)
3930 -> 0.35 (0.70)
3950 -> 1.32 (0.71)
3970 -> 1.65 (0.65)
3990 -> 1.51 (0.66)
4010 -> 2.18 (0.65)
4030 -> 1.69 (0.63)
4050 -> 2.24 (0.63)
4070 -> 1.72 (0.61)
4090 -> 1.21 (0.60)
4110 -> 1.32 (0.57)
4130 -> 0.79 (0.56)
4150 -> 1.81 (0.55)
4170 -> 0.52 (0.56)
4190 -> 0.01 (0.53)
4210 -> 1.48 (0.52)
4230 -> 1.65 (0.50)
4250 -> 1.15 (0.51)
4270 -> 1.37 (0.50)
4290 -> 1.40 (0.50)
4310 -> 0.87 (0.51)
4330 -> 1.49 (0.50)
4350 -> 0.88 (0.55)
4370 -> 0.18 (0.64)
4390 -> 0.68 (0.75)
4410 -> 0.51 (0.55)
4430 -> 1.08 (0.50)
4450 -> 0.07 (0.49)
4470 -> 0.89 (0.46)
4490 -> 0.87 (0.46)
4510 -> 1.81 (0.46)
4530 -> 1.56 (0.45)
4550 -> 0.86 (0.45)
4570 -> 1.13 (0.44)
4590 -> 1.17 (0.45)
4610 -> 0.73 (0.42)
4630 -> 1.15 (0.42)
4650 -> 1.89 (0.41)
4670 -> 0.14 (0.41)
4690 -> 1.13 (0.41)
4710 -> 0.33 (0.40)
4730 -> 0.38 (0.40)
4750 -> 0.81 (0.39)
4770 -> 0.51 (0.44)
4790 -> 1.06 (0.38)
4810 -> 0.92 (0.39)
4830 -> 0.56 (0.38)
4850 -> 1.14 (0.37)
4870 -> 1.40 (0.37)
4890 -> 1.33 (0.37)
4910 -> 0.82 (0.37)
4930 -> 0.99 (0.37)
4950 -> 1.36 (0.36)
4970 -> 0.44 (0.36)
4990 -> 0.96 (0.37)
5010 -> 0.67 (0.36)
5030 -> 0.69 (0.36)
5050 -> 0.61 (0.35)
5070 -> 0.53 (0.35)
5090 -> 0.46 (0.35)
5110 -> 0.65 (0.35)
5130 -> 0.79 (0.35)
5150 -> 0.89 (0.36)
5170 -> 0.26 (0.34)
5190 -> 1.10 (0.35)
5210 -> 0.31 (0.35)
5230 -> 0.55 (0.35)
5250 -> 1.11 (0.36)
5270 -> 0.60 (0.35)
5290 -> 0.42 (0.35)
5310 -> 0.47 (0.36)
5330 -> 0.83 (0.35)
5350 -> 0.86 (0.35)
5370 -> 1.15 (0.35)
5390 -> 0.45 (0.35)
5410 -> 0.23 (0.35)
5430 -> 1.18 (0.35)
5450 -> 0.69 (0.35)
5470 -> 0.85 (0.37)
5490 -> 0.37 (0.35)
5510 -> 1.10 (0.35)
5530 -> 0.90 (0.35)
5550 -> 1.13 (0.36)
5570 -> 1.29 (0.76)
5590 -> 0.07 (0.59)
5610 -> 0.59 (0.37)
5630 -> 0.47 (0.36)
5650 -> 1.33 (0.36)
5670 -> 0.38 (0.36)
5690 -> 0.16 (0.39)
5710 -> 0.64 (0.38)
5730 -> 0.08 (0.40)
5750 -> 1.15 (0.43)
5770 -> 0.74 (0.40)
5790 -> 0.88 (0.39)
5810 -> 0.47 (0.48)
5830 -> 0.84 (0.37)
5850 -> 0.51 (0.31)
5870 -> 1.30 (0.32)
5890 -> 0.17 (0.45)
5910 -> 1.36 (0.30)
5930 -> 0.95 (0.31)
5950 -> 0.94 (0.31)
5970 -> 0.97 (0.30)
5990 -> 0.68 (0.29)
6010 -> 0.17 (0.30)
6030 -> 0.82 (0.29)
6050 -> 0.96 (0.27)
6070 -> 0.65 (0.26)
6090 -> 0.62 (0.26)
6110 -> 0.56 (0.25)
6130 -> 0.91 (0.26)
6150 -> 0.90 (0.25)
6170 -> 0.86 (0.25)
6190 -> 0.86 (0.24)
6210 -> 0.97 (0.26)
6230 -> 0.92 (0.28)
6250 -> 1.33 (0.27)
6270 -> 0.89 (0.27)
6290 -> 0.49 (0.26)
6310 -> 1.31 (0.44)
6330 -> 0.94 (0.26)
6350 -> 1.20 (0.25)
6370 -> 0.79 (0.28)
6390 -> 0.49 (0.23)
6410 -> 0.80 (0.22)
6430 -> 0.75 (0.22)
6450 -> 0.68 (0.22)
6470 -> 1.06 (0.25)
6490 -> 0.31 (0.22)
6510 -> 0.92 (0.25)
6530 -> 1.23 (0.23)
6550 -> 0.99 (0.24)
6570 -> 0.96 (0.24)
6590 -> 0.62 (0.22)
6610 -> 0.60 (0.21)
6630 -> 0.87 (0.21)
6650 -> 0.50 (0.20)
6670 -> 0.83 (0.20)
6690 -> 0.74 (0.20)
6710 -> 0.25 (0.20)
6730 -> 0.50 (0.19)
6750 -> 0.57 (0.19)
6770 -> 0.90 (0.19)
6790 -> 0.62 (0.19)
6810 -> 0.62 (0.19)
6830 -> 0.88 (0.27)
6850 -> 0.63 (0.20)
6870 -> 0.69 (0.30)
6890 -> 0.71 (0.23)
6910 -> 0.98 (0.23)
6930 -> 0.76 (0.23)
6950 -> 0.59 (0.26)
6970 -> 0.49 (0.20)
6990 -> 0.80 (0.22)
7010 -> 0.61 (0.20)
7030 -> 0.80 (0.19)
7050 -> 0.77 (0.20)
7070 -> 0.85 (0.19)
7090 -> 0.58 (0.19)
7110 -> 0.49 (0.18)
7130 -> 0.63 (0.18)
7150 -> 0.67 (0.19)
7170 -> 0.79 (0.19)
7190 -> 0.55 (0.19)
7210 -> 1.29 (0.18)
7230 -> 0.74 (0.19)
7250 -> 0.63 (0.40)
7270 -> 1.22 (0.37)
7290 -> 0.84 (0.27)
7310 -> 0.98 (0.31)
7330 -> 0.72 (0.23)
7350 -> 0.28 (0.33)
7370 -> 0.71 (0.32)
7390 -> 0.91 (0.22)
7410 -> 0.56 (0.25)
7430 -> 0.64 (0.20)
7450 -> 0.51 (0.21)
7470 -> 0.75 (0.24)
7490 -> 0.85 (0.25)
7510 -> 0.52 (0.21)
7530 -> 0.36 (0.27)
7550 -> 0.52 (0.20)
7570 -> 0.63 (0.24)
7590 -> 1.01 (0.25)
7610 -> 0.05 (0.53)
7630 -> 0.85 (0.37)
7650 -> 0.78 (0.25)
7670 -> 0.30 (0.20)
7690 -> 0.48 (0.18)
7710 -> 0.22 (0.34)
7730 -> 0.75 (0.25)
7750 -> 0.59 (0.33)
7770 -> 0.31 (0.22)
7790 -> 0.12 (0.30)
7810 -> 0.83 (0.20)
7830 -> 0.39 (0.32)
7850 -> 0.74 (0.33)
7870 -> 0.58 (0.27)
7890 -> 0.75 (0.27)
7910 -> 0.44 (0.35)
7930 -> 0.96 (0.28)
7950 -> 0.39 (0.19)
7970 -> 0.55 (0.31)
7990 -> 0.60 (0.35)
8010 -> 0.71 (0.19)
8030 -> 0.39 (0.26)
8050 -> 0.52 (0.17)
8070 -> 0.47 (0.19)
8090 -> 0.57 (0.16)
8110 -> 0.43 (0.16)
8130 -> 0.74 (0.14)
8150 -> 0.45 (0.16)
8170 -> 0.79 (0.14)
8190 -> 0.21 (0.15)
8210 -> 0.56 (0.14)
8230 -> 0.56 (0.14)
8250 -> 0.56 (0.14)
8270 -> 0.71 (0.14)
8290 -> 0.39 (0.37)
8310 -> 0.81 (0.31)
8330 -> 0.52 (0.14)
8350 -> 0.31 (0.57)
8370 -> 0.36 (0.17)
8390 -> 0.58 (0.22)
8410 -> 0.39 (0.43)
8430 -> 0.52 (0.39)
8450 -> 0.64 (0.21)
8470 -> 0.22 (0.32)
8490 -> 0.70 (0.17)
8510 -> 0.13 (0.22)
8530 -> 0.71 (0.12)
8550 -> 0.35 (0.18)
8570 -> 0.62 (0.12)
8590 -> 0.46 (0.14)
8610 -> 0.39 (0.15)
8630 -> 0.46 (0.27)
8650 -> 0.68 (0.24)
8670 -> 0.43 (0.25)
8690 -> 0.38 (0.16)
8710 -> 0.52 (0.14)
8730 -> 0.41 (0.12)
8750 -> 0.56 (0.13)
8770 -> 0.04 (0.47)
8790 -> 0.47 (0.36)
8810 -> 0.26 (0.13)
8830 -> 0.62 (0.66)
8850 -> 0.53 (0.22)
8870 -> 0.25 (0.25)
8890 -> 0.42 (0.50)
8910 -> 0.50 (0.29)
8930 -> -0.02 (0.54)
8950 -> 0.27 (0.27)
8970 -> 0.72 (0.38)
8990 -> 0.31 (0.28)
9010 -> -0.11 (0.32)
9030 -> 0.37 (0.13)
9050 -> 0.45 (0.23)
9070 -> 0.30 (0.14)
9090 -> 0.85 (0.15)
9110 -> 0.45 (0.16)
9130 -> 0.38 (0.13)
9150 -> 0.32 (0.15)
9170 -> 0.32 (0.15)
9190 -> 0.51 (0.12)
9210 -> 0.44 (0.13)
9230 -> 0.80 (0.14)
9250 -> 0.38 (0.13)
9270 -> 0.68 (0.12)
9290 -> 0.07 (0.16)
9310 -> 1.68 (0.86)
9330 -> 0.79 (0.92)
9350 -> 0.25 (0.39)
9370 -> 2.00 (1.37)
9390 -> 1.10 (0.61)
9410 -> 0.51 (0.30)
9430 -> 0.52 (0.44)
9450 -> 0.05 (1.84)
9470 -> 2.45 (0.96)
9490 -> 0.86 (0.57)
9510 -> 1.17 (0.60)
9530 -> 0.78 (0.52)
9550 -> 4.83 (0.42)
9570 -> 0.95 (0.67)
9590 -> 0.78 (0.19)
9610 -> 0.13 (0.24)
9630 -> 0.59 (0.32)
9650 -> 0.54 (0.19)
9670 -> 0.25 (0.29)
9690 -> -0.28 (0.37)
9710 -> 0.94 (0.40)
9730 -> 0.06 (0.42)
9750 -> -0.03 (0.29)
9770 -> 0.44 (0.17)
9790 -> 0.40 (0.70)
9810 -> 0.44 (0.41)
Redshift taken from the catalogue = 1.56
